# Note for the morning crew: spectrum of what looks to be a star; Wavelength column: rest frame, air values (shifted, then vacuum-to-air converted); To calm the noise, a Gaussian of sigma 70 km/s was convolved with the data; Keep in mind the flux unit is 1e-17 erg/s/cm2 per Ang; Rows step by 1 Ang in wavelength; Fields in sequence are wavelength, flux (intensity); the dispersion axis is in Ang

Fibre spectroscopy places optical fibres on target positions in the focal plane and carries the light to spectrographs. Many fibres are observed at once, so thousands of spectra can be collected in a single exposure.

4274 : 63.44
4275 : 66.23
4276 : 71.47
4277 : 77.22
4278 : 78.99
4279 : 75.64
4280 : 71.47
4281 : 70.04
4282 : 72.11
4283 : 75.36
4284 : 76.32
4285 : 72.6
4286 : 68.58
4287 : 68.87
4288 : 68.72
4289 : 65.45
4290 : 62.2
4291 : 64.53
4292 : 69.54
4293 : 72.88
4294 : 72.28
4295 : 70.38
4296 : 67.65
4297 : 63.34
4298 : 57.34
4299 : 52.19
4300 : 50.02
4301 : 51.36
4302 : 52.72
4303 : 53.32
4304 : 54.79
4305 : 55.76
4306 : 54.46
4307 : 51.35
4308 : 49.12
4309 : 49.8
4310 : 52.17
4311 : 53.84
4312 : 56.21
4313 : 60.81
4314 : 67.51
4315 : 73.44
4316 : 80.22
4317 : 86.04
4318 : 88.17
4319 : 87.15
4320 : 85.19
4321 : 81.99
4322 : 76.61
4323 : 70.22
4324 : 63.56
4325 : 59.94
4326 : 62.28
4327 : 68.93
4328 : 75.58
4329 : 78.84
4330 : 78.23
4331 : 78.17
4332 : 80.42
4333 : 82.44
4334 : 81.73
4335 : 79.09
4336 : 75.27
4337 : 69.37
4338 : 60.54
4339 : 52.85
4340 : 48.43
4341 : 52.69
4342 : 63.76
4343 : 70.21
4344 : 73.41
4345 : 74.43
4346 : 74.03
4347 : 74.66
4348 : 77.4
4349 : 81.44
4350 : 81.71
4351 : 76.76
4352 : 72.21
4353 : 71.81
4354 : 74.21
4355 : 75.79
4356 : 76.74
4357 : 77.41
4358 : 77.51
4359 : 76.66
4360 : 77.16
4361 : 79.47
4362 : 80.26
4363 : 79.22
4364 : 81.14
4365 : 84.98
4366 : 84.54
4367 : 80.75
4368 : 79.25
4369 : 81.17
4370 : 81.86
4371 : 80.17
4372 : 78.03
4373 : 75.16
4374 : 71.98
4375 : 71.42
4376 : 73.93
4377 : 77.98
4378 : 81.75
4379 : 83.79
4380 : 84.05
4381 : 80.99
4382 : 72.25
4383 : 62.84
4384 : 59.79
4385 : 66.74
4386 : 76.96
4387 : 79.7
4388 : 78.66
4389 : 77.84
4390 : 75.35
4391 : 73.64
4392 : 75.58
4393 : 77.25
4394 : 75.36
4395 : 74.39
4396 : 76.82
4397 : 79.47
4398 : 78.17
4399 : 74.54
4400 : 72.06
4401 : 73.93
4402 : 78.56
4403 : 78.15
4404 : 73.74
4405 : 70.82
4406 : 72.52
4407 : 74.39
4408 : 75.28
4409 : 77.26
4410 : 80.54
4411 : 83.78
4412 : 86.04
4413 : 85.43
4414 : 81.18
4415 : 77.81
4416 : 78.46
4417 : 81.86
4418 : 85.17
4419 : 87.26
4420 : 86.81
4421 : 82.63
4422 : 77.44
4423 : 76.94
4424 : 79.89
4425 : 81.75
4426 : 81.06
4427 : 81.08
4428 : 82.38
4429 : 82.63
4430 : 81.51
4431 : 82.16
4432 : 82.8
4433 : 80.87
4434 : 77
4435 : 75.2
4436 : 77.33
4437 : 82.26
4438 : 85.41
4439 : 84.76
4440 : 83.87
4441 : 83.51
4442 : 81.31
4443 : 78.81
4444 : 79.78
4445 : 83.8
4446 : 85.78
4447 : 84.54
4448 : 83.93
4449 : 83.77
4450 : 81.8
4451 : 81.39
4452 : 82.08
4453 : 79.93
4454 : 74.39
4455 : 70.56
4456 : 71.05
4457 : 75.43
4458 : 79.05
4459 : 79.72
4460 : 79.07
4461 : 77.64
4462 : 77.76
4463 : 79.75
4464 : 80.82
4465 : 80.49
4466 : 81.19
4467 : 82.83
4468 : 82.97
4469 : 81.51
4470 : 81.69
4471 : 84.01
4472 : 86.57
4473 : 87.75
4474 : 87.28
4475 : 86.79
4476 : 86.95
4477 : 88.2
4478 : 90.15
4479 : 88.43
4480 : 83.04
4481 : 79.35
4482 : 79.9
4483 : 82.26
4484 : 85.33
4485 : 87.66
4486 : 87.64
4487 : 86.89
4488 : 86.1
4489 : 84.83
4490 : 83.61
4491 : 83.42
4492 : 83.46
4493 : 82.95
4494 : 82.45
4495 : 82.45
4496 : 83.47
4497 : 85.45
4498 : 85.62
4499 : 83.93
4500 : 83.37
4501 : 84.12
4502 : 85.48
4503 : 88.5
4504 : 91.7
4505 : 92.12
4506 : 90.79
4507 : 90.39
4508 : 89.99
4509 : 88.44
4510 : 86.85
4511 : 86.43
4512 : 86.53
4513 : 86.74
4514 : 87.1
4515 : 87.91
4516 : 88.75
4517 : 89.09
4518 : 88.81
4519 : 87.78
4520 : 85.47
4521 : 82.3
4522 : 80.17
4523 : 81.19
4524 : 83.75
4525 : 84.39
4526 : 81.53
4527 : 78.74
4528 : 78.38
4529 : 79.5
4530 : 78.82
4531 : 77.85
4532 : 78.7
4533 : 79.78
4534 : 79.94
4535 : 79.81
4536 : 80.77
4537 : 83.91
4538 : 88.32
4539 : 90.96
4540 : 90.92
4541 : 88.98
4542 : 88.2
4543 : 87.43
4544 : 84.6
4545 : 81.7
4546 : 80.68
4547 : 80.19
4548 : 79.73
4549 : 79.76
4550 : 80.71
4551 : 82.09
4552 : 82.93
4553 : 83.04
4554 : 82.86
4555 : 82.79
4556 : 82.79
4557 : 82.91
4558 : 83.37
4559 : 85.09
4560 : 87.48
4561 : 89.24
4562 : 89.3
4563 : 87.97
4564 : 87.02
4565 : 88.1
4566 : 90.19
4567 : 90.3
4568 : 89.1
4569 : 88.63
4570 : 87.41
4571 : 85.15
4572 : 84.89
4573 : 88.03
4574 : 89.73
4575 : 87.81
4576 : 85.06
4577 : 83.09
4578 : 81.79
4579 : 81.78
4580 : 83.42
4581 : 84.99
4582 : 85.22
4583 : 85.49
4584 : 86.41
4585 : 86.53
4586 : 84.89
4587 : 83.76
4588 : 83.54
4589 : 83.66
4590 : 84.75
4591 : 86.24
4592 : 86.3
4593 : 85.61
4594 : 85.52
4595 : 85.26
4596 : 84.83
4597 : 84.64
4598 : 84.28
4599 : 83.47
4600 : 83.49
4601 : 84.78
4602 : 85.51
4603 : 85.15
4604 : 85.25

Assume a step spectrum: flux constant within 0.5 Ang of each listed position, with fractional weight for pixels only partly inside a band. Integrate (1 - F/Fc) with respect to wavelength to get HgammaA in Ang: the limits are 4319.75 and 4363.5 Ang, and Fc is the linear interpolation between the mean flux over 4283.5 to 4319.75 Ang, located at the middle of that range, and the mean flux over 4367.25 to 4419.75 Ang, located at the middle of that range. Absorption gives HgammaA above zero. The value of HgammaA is -2.2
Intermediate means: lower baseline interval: 64.1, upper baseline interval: 77.2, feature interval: 73.3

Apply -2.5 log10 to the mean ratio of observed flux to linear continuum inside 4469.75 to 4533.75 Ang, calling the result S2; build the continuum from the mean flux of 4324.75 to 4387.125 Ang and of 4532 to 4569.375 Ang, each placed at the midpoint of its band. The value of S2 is -0.04 mag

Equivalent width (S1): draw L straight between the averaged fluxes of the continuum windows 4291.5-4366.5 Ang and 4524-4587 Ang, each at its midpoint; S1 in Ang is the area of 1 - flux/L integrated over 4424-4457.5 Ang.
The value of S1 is -1.6 Ang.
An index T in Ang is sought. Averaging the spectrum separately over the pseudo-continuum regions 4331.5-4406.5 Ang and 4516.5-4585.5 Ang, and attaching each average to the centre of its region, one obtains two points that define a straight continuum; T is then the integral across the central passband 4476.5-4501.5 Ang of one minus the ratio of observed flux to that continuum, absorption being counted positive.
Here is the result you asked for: -1.0 Ang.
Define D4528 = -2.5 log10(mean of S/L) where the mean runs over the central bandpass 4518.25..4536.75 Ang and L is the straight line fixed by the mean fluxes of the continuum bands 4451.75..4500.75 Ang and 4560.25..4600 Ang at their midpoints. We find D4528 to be 0.04 mag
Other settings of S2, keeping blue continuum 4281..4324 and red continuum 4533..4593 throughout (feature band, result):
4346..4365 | -0.11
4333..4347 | 0.01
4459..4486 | -0.07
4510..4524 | -0.06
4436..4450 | -0.09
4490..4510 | -0.07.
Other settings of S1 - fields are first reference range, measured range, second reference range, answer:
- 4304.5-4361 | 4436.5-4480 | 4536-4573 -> -1.6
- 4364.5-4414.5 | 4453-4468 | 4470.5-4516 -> 0.9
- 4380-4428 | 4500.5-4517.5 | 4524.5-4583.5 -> -1.2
